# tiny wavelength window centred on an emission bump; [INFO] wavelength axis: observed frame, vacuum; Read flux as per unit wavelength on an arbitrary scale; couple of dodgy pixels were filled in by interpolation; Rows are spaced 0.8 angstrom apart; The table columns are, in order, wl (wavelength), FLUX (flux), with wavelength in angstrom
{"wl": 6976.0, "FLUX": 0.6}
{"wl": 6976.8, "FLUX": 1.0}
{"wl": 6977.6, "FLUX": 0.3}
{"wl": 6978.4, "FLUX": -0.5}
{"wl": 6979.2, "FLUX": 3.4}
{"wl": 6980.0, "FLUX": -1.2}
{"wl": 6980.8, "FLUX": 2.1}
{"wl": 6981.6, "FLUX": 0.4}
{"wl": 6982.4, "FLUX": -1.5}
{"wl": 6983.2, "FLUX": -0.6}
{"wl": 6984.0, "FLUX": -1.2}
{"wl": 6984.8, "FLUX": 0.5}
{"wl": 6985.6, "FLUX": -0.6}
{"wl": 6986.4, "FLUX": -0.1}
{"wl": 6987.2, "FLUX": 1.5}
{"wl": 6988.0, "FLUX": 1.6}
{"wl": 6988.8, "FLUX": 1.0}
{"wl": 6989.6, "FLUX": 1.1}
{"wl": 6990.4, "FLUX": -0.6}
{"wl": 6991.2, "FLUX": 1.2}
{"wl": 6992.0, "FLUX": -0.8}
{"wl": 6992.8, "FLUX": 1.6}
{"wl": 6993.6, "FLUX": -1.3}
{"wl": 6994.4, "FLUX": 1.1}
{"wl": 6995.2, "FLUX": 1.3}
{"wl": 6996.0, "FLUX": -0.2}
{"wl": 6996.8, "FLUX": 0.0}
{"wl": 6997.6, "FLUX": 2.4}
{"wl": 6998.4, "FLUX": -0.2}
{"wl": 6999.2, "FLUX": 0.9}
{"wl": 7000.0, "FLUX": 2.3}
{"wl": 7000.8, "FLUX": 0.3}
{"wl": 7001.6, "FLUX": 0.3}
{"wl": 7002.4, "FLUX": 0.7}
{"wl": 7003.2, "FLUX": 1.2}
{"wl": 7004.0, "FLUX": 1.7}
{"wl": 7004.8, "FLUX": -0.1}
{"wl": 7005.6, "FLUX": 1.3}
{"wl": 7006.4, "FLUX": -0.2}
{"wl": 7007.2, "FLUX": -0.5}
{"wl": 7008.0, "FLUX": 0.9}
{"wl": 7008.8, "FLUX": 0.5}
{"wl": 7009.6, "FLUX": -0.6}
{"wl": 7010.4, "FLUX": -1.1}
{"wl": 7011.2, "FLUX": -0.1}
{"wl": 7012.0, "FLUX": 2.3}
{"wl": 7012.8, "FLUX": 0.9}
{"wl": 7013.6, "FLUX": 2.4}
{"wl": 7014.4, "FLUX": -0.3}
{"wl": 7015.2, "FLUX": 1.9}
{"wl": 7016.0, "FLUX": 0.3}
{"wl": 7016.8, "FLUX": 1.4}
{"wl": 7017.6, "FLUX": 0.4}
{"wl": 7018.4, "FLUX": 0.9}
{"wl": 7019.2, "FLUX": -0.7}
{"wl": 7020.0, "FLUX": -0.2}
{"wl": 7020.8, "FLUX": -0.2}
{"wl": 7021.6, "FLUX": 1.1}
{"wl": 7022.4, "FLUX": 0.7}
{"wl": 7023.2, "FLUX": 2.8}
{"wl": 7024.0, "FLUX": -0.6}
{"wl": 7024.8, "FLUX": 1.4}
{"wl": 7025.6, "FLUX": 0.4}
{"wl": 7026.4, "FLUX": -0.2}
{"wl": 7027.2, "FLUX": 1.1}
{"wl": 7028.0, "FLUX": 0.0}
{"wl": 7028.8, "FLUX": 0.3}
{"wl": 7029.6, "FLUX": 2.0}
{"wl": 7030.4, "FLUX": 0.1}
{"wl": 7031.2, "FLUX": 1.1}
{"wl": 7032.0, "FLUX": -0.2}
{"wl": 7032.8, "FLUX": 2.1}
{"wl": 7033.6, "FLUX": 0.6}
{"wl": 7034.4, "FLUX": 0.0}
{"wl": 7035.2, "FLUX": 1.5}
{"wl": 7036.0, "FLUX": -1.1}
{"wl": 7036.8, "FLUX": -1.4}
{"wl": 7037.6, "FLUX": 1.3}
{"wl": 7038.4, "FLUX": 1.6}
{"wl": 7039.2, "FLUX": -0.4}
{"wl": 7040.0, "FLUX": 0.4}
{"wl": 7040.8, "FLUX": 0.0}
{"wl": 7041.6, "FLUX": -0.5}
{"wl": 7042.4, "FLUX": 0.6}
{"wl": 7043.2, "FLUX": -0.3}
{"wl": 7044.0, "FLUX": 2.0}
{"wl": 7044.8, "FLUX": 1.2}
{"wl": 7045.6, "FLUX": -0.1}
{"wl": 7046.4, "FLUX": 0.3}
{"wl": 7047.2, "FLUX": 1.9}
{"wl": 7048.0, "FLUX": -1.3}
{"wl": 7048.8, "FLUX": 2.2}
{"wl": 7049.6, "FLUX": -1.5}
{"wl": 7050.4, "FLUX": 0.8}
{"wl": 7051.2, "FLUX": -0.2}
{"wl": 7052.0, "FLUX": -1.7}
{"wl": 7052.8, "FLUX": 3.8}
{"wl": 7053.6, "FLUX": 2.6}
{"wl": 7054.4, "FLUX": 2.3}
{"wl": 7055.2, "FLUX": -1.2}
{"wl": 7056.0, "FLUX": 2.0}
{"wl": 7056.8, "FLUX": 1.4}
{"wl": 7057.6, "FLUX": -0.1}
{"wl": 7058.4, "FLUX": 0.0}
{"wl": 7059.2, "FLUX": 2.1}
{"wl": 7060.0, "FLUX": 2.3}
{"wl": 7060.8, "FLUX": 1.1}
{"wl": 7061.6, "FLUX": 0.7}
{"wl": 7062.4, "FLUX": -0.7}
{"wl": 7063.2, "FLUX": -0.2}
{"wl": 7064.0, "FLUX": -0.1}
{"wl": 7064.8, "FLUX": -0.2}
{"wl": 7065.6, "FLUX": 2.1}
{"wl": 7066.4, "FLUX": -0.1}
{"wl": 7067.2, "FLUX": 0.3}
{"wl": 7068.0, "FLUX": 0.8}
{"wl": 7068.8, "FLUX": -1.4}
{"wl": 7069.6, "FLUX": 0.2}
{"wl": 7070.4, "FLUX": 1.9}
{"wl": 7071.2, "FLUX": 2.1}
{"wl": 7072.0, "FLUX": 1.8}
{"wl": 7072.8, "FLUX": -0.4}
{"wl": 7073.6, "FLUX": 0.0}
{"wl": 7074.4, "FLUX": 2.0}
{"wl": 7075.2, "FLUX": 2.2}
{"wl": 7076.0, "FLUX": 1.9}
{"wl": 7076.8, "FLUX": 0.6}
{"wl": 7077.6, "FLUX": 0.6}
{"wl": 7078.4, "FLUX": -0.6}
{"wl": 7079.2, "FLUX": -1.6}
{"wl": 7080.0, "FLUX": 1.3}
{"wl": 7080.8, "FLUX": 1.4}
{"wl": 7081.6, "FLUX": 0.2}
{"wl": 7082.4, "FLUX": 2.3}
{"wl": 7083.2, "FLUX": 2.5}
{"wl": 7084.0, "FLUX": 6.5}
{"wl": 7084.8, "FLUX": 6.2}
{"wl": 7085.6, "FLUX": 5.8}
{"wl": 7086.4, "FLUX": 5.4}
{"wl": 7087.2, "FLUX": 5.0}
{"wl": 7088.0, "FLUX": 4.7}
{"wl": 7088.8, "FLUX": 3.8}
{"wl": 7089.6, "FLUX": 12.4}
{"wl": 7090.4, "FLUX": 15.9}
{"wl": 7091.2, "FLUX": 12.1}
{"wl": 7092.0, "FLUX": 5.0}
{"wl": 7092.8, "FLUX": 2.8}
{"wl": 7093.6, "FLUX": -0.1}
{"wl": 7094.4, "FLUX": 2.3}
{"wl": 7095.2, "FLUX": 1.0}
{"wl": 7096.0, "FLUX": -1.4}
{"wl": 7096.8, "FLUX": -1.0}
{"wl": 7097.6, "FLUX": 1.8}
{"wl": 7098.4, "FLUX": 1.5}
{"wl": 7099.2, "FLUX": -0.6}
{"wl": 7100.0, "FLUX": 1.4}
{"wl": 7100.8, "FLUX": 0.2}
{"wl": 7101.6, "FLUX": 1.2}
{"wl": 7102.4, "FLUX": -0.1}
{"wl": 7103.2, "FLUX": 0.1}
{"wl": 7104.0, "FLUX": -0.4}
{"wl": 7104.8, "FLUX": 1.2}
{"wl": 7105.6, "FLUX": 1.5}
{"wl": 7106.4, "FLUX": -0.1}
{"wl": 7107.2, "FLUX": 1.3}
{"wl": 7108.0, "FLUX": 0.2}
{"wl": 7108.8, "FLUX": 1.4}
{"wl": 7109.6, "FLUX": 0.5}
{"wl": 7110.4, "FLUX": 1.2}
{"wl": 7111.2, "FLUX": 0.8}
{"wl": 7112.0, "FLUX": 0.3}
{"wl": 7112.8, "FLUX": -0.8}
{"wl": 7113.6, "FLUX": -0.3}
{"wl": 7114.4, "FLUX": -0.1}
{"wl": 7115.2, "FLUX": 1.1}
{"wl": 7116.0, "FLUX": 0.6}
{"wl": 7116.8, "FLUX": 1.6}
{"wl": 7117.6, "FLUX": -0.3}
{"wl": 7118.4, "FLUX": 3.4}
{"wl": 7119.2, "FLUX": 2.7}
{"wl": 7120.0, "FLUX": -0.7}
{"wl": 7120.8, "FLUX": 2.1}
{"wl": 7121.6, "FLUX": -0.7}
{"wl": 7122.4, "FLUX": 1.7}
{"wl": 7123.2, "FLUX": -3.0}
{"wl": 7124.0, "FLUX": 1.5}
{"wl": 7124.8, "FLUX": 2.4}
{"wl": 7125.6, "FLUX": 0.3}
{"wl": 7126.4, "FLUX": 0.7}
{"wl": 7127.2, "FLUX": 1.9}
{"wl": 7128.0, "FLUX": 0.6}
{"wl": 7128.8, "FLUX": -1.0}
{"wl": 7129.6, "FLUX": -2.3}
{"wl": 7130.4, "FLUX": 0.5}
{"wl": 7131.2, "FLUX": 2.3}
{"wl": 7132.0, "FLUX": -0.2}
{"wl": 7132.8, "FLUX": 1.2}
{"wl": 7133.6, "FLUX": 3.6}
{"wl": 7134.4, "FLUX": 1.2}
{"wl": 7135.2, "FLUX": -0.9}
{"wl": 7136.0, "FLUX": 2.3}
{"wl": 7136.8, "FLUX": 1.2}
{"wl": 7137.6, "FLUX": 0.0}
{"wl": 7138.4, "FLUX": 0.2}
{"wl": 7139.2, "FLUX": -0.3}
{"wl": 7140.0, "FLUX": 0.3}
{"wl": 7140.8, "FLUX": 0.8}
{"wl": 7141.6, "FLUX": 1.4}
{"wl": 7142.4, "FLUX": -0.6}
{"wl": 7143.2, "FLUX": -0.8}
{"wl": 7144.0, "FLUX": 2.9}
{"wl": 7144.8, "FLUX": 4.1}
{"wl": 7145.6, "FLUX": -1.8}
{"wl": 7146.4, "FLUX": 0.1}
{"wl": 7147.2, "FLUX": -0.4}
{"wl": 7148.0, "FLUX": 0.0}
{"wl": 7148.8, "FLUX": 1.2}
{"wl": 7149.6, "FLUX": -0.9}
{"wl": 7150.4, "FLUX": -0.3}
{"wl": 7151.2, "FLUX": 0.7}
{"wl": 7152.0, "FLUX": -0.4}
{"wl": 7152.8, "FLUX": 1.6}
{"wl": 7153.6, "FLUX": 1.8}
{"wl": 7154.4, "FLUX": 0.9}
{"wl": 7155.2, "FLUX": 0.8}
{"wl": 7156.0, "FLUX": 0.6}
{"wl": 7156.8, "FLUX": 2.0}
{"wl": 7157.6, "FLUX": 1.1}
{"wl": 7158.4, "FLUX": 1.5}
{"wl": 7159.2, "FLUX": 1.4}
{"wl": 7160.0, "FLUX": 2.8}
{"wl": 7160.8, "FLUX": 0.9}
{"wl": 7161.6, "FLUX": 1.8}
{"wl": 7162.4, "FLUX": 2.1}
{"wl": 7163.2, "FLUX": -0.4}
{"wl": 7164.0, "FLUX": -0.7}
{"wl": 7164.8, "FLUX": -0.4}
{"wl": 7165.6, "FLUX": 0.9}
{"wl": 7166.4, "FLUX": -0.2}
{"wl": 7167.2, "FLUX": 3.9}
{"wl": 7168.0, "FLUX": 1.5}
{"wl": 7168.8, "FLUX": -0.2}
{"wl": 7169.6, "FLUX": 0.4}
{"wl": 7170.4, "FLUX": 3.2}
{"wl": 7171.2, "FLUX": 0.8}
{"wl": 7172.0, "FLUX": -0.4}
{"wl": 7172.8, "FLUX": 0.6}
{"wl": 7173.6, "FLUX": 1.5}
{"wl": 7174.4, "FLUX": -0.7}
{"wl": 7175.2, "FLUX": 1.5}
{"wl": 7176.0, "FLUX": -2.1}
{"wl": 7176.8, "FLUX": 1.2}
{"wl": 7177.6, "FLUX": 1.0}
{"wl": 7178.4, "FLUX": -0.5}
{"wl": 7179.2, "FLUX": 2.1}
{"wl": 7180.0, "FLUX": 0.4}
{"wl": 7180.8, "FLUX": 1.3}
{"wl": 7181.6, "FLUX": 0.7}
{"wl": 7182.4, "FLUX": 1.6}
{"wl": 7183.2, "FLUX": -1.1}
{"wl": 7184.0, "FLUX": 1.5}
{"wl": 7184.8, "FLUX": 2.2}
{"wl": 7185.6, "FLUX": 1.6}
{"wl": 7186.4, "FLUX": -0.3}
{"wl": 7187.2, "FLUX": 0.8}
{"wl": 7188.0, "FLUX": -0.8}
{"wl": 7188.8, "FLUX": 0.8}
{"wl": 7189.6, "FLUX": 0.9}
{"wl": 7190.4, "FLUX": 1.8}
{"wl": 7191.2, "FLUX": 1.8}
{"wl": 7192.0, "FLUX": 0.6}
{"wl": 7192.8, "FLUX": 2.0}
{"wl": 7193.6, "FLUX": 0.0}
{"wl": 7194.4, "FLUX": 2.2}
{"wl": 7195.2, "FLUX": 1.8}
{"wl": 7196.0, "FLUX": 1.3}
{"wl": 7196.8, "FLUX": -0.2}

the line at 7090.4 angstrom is [O II]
